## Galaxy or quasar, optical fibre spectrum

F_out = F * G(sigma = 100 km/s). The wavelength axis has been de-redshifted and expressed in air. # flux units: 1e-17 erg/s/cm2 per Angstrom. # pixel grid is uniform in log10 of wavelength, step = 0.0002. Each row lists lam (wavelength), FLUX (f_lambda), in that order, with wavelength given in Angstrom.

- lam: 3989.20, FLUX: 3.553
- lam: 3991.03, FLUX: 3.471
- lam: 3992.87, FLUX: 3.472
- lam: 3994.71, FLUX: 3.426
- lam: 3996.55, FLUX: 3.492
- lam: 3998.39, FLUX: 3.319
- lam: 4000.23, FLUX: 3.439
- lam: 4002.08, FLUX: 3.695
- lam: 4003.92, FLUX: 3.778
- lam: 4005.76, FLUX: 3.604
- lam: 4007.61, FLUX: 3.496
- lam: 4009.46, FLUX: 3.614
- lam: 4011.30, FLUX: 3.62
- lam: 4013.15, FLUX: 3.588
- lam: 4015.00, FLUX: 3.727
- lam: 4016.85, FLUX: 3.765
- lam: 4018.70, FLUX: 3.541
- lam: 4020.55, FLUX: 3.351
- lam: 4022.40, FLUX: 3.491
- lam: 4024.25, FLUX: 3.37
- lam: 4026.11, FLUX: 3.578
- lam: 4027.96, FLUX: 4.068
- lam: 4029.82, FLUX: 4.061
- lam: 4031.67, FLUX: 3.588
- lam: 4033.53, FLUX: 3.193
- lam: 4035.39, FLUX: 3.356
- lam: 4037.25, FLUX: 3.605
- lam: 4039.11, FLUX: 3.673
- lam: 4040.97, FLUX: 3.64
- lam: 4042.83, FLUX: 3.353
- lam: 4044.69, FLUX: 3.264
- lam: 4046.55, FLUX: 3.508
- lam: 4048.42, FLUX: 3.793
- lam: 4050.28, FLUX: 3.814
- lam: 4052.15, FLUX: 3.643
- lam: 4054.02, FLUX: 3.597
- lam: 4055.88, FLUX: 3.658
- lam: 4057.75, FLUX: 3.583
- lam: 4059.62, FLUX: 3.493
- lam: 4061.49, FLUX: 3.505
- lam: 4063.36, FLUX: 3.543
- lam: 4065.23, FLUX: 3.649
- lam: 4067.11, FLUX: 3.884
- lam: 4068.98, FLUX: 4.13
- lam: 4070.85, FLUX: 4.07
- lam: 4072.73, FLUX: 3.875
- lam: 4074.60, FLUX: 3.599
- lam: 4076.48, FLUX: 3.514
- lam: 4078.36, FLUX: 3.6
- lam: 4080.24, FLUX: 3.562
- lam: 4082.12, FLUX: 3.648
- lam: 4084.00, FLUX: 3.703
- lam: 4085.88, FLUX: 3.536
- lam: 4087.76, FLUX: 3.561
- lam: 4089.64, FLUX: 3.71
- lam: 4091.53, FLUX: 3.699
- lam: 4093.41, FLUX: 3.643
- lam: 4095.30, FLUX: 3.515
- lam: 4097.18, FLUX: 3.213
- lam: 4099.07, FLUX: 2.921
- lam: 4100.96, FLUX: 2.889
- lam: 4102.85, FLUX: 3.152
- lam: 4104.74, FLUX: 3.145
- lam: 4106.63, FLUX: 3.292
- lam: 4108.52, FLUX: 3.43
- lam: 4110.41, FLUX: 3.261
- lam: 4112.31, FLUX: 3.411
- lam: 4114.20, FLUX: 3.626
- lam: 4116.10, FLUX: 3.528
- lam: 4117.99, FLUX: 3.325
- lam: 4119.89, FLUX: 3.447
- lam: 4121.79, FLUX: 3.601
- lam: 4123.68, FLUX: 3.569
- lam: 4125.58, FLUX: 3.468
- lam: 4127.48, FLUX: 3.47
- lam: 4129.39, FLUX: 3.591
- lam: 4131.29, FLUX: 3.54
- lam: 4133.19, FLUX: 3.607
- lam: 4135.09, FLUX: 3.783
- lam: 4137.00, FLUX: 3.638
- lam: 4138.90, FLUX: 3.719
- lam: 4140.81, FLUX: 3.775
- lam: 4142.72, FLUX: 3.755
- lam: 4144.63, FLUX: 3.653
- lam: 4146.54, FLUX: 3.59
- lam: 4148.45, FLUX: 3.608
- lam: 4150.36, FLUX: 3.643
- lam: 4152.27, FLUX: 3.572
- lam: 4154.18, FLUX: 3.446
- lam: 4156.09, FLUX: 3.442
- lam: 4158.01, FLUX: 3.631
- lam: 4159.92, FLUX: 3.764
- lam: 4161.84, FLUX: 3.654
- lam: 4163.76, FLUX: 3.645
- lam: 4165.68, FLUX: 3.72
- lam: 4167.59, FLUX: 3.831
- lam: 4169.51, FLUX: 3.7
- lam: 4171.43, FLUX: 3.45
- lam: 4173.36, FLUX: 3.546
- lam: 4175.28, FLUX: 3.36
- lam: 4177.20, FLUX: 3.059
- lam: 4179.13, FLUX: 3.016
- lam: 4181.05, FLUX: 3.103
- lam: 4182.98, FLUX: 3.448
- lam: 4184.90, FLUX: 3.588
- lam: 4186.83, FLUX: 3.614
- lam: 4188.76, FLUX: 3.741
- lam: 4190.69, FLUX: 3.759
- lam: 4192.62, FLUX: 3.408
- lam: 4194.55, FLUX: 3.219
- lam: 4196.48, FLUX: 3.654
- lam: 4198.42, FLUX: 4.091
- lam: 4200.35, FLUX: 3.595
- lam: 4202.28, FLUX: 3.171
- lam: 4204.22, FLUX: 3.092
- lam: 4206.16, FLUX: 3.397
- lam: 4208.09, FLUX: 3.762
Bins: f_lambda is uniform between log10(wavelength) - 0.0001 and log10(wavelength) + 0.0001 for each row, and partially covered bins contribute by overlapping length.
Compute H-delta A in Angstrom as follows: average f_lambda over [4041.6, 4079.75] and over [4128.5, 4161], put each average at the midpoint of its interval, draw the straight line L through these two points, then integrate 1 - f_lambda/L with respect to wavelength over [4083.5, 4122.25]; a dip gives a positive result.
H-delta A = 2.5 Angstrom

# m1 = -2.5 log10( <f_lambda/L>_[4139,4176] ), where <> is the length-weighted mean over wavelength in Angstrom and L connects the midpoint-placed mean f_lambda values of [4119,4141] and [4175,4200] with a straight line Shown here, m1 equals -0.03 mag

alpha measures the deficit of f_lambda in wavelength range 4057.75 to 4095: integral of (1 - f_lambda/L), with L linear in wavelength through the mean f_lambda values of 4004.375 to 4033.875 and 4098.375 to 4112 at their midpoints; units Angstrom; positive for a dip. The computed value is -4.0 Angstrom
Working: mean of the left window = 3.61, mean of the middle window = 3.67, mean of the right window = 3.17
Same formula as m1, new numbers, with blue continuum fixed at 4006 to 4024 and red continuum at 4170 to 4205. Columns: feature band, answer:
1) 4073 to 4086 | -0.03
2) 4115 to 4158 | -0.03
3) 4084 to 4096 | -0.03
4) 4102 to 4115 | 0.05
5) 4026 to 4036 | -0.03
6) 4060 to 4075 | -0.07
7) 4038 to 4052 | -0.01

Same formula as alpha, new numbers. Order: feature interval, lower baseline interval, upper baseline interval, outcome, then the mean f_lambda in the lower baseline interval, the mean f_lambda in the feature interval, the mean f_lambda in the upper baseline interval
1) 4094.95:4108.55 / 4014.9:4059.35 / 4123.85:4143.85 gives 1.7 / 3.59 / 3.17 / 3.63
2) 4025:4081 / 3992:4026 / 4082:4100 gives -1.9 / 3.54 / 3.65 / 3.51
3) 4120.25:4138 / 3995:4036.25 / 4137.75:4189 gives -0.1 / 3.58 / 3.58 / 3.56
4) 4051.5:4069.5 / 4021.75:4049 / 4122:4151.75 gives -0.4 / 3.57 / 3.66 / 3.63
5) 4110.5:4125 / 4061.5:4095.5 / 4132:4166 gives 0.7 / 3.69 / 3.49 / 3.64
